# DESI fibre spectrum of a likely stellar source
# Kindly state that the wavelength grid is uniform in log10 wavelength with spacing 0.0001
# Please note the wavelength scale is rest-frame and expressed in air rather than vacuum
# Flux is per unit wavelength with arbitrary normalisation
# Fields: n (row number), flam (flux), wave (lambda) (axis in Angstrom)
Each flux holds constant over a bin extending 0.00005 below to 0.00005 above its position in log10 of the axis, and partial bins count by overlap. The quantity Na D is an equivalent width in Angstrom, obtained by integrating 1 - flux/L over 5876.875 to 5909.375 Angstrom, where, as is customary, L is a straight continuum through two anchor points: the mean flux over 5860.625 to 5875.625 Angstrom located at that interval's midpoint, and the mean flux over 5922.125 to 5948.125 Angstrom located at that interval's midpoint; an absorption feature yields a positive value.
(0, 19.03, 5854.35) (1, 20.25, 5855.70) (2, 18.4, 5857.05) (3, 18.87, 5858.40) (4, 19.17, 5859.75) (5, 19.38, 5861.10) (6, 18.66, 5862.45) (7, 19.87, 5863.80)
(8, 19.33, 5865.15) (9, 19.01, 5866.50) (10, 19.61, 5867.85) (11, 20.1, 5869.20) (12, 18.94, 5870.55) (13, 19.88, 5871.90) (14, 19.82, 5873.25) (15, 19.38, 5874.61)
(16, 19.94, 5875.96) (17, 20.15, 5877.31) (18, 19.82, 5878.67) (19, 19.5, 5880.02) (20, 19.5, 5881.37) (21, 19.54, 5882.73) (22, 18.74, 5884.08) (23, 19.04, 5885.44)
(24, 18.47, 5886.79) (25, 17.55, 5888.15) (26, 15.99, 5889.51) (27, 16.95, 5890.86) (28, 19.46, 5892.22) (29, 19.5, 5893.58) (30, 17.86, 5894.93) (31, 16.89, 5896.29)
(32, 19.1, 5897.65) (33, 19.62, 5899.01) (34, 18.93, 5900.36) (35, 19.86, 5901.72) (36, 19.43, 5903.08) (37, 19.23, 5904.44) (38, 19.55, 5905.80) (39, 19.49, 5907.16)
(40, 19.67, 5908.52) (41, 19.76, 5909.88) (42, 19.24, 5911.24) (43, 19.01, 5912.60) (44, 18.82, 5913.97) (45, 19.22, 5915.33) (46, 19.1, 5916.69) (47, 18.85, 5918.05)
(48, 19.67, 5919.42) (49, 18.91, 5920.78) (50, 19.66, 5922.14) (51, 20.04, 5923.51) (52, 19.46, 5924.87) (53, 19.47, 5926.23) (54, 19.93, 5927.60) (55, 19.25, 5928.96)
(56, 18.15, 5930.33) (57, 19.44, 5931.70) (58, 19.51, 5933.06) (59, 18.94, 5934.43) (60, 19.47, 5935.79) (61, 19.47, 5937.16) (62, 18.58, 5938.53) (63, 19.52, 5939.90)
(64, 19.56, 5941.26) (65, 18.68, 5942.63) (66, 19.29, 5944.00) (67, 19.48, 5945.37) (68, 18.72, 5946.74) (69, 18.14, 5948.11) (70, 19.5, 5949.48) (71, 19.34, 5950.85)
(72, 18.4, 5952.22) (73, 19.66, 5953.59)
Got 0.8 Angstrom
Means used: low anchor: 19.5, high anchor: 19.3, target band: 18.9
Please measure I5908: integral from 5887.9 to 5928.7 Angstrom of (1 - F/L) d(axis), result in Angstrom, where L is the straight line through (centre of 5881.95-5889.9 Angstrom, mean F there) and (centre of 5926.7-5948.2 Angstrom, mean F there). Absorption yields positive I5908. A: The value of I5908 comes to -0.8 Angstrom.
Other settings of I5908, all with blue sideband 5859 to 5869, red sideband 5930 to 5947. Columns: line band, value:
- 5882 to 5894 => 0.58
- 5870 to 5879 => -0.19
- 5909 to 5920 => 0.00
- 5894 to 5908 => 0.17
